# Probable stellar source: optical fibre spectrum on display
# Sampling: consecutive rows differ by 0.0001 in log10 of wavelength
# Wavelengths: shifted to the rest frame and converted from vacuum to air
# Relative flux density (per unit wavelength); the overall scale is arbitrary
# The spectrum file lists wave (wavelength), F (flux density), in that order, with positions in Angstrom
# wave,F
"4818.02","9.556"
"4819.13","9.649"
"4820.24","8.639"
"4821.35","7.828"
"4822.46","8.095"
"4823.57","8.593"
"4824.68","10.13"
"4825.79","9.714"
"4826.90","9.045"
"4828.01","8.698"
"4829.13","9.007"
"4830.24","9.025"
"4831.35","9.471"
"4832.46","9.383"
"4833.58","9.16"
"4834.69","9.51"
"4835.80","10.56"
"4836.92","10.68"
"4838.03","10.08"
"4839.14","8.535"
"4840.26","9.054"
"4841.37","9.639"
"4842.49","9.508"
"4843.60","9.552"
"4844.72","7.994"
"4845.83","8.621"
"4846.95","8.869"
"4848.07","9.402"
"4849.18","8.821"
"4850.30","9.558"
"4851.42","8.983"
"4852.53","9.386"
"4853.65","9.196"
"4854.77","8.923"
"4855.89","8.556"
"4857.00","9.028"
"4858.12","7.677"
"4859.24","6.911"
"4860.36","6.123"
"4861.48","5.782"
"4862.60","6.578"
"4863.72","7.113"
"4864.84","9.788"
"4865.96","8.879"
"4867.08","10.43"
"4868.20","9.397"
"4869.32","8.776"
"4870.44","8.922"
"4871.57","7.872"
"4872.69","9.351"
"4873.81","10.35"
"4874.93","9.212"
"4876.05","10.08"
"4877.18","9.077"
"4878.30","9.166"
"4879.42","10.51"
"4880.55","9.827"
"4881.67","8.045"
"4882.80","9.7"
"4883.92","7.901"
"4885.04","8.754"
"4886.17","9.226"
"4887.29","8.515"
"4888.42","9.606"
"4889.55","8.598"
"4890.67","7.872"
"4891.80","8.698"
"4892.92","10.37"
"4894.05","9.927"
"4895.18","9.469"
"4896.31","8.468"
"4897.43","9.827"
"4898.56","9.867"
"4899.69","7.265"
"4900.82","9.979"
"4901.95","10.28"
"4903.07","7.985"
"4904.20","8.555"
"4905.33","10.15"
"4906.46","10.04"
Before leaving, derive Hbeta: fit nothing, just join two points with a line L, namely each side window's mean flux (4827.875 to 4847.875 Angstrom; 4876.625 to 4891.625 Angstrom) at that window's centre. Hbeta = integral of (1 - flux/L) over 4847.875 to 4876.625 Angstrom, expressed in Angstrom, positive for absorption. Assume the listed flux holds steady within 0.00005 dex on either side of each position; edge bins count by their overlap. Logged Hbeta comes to 1.5 Angstrom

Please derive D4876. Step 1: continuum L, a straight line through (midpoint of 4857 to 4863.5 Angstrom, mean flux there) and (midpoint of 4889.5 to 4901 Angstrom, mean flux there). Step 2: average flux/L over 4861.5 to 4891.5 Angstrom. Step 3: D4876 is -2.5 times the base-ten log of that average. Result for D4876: -0.14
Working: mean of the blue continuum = 6.84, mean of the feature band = 8.92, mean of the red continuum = 9.12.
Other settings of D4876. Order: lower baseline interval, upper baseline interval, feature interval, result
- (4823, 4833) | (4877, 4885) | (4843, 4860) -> 0.06 mag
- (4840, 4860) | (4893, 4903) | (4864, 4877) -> -0.03 mag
